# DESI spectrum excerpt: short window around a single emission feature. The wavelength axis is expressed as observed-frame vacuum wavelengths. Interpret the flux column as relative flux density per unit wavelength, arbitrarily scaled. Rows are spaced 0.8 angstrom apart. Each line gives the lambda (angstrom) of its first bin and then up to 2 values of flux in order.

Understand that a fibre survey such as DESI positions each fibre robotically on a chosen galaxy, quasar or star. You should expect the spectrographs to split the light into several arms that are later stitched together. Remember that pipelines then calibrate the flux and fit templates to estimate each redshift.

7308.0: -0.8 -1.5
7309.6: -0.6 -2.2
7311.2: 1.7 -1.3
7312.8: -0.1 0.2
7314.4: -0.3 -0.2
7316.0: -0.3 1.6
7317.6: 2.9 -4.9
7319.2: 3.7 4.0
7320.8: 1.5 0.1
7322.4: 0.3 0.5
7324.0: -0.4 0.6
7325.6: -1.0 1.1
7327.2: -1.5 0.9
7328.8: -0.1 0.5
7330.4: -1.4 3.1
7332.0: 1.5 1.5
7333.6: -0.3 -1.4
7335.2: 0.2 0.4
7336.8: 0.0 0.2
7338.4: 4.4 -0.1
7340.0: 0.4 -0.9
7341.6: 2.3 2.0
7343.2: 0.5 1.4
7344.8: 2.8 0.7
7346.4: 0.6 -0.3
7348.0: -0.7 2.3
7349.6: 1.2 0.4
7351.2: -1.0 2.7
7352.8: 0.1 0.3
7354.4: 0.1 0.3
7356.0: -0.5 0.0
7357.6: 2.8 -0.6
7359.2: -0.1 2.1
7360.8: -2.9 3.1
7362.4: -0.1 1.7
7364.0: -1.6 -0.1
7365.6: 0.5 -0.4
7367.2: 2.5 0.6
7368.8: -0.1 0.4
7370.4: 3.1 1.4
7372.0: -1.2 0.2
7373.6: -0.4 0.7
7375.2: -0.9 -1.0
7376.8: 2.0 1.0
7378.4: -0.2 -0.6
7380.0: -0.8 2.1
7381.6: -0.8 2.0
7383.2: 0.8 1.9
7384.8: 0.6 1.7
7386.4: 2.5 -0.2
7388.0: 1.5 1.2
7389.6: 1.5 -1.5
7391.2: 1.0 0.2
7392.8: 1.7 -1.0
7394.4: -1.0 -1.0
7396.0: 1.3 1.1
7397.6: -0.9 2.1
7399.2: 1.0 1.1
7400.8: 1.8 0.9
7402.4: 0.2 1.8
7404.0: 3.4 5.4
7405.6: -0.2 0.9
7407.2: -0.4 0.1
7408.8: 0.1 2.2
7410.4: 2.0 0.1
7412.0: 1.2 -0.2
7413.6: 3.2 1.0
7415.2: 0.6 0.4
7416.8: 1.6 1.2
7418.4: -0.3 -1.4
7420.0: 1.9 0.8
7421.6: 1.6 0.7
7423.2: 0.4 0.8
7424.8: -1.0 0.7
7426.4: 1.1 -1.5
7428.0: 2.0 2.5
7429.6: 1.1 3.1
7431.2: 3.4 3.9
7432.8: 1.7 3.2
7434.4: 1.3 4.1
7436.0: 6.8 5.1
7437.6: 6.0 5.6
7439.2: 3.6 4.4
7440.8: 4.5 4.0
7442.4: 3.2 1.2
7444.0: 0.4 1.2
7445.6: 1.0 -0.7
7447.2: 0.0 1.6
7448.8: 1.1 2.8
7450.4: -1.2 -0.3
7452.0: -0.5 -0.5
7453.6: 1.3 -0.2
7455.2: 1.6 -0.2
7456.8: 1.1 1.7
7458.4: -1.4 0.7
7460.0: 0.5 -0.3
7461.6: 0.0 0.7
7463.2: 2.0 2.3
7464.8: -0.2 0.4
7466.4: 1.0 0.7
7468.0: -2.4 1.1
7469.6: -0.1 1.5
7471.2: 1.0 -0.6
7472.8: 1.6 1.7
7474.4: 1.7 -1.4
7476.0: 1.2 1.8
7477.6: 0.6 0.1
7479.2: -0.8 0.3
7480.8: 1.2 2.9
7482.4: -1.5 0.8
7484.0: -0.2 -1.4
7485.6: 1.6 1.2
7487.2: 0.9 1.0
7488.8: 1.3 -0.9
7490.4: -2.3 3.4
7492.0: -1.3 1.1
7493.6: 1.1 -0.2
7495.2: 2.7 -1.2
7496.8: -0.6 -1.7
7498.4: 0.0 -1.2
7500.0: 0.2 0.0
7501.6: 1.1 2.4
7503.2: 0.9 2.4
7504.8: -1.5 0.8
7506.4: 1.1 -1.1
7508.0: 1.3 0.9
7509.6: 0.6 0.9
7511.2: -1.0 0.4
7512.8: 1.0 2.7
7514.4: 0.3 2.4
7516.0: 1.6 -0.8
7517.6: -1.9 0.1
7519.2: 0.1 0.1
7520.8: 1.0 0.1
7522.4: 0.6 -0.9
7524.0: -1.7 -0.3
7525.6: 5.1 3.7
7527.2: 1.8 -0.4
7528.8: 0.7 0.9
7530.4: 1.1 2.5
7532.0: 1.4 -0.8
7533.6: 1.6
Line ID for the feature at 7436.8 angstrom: [O II] 3727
